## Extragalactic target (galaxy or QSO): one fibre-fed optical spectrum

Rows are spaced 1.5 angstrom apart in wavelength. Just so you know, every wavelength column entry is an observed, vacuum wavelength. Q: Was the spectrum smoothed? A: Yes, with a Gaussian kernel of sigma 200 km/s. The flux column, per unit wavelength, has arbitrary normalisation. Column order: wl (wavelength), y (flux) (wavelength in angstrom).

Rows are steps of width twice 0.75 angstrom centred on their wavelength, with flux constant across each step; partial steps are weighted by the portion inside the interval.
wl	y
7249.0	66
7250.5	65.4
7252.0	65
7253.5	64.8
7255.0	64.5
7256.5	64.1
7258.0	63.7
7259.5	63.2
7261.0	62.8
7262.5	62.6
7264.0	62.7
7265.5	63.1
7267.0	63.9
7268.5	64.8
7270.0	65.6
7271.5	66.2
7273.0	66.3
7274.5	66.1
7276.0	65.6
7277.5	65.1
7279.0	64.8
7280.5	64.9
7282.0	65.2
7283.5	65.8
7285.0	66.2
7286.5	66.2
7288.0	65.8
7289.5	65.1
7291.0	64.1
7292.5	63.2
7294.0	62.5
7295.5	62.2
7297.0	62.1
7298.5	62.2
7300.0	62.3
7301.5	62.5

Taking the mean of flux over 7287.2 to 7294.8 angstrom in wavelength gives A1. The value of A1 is 64.1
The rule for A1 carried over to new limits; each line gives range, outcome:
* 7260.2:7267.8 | 63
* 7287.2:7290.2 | 65.5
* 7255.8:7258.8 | 63.9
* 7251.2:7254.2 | 64.9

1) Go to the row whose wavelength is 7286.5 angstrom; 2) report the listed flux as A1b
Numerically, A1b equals 66.2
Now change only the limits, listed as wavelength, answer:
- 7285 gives 66.2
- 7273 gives 66.3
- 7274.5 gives 66.1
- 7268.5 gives 64.8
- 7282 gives 65.2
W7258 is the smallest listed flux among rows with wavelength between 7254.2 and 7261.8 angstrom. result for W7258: 62.8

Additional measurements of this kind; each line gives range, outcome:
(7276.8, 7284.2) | 64.8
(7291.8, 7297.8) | 62.1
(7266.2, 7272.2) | 63.9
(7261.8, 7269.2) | 62.6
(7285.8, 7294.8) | 62.5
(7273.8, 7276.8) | 65.6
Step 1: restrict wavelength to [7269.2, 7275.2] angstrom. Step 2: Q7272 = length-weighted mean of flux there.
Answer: 66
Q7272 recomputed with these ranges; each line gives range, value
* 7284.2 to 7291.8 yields 65.5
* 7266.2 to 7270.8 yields 64.8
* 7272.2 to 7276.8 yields 66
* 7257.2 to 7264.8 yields 63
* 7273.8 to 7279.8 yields 65.4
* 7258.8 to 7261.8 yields 63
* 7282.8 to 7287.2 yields 66.1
